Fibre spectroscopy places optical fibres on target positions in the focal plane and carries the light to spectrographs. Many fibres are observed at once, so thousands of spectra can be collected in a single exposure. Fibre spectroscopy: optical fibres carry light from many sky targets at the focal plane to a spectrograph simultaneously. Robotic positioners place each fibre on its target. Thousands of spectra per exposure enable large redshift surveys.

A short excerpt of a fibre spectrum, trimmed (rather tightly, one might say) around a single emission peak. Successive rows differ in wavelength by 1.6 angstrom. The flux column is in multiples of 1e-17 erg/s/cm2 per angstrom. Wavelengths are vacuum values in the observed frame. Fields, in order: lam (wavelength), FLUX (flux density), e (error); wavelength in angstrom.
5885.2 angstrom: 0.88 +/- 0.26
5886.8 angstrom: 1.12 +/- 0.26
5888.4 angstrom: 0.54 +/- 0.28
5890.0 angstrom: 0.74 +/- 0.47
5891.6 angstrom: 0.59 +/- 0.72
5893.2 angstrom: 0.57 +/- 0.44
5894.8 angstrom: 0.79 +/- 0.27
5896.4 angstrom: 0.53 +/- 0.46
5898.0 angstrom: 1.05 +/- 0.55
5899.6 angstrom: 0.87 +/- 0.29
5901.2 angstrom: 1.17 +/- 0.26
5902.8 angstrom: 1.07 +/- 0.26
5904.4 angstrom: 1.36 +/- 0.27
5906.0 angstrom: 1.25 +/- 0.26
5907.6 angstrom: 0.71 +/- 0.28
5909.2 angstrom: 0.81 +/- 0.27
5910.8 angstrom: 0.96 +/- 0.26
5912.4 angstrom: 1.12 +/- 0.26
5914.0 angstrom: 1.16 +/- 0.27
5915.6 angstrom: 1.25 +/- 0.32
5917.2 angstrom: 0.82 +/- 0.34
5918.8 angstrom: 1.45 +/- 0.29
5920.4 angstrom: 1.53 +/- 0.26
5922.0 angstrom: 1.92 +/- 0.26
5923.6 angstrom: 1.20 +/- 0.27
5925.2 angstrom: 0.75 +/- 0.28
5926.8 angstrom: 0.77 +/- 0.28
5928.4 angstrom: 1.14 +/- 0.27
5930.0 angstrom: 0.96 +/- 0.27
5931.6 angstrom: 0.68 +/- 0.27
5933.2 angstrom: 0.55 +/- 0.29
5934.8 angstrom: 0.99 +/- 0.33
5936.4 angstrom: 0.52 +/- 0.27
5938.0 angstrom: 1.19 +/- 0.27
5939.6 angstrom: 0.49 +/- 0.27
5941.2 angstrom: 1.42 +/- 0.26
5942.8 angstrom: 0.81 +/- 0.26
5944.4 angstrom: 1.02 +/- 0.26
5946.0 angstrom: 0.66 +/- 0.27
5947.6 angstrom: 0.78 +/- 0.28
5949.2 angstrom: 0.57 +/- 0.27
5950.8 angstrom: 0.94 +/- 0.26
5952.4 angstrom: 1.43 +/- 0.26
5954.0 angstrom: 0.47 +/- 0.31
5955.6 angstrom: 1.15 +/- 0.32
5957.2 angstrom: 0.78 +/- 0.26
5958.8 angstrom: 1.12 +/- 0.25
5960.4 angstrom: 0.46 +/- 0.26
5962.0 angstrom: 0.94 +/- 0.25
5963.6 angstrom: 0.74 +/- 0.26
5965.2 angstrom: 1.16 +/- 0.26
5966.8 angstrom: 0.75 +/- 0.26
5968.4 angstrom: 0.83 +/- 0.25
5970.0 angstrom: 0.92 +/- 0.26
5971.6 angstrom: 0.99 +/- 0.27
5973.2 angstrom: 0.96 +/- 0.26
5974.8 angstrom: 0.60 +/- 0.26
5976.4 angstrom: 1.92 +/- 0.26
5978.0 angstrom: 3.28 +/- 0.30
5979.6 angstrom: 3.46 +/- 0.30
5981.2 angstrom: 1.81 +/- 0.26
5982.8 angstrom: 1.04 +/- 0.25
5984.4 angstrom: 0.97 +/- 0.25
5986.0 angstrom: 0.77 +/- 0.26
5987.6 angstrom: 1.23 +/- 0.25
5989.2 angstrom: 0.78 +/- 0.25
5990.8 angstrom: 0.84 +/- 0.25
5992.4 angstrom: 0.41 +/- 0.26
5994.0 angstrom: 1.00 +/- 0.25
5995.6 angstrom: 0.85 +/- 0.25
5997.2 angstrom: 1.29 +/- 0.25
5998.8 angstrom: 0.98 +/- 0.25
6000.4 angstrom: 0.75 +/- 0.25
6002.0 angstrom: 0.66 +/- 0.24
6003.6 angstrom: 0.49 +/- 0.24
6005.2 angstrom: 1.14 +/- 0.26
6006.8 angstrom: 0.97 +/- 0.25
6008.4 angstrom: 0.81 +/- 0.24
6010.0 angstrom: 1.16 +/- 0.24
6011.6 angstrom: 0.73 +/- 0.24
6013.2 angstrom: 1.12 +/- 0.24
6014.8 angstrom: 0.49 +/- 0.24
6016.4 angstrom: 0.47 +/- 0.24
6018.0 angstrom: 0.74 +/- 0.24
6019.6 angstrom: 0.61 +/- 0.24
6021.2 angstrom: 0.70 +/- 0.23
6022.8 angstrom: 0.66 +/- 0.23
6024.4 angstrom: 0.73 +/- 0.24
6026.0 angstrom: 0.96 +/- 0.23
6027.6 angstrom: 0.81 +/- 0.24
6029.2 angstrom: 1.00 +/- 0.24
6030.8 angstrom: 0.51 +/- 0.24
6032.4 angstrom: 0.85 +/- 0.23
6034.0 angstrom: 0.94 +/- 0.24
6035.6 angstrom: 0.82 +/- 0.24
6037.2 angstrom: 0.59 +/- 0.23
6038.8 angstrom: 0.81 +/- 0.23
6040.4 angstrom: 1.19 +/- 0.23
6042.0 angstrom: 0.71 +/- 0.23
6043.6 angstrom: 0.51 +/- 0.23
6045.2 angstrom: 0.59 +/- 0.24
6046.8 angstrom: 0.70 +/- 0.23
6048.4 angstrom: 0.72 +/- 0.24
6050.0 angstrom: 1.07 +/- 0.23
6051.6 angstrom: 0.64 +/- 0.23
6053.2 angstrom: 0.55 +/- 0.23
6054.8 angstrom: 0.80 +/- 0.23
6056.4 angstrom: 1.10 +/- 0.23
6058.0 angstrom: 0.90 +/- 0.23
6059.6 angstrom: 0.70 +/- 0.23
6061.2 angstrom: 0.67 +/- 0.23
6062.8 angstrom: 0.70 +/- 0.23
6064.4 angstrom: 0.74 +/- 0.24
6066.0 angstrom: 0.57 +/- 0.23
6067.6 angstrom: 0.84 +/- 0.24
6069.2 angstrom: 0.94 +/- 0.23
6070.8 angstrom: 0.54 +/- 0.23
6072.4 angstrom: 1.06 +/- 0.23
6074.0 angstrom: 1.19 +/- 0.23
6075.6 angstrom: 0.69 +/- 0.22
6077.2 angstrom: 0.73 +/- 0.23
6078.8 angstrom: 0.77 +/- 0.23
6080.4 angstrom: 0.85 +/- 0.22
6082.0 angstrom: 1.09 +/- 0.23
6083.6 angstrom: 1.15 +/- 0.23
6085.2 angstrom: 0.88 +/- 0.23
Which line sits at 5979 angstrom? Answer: [O III] 5007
